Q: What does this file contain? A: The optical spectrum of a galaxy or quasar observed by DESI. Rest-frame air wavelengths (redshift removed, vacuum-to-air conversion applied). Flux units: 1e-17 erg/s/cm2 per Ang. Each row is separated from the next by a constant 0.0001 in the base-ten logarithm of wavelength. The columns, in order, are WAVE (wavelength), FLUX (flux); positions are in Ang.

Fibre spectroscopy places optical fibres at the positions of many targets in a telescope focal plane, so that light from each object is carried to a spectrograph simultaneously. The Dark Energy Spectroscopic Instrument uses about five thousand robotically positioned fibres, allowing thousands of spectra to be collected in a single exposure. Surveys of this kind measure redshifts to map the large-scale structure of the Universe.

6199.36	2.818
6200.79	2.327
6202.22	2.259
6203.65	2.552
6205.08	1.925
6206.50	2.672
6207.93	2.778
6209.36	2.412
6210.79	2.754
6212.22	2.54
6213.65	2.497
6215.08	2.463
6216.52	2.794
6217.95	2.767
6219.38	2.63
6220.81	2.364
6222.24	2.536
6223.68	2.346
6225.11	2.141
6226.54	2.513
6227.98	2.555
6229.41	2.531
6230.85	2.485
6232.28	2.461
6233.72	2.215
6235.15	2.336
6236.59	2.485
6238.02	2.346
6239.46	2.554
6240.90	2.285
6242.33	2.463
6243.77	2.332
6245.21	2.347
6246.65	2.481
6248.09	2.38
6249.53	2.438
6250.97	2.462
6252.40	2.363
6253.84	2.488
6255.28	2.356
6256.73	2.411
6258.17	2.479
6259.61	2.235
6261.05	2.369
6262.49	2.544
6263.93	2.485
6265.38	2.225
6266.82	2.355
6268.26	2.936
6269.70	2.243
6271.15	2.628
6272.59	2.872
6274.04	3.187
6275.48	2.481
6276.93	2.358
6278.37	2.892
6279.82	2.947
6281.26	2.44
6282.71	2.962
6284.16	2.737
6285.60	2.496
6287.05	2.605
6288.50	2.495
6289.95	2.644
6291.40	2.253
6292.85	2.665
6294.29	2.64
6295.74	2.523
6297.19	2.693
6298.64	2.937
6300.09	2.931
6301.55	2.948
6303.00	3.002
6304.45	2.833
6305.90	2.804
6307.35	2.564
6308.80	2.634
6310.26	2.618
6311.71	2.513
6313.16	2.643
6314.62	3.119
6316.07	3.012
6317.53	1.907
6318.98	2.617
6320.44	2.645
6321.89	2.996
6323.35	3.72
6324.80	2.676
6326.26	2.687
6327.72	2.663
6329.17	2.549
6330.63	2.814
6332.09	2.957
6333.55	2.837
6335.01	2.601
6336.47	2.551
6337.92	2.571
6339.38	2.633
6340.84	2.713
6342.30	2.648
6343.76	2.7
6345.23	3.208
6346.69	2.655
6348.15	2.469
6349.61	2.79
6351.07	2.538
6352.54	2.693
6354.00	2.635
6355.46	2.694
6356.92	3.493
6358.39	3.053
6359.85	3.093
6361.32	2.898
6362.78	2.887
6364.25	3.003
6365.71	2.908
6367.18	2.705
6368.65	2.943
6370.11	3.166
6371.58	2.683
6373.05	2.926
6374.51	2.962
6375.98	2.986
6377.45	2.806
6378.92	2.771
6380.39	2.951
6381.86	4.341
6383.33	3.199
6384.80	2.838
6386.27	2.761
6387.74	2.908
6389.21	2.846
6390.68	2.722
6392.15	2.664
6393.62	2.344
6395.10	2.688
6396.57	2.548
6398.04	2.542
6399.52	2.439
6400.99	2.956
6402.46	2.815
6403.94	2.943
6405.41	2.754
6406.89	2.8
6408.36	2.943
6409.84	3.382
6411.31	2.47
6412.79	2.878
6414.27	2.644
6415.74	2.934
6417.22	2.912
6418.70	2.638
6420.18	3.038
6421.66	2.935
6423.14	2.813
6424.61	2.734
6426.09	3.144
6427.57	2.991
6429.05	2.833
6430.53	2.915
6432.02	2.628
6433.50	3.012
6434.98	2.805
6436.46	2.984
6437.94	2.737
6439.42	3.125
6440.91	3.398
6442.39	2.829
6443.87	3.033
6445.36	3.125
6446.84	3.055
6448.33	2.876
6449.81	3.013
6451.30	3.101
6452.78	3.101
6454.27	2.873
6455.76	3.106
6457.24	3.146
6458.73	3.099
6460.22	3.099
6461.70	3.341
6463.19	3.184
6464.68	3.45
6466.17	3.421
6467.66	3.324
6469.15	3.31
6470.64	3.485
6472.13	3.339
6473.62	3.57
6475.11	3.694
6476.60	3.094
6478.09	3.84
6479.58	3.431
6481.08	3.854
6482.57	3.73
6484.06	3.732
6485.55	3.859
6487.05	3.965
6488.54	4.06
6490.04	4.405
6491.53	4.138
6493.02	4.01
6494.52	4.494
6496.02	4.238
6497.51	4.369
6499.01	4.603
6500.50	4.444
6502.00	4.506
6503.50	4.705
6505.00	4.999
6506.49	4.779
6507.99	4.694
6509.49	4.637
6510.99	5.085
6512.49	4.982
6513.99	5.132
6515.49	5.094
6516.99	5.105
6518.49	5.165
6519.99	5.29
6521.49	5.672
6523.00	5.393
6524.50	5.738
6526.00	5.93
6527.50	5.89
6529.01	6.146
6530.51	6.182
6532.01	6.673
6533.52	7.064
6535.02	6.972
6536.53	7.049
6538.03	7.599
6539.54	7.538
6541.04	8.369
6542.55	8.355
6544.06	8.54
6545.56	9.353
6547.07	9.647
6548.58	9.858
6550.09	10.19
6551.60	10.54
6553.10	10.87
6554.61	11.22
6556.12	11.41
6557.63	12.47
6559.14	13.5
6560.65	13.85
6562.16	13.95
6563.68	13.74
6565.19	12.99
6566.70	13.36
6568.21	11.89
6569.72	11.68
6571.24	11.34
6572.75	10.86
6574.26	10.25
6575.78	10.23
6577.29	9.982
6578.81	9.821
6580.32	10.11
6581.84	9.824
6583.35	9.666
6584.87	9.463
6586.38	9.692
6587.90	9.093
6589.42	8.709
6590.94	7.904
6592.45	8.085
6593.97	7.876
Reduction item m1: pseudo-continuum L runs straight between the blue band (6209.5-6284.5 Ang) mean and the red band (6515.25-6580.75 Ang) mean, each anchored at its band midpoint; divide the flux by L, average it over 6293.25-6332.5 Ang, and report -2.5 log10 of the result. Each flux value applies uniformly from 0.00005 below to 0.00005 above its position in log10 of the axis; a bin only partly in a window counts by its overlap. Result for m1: 0.39 mag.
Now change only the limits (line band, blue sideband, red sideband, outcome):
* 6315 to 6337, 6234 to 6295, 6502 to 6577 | 0.36 mag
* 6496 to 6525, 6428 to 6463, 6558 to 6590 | 0.40 mag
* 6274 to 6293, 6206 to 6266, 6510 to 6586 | 0.29 mag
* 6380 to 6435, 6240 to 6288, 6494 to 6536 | 0.39 mag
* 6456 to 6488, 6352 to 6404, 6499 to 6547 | 0.39 mag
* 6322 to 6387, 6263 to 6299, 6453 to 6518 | 0.09 mag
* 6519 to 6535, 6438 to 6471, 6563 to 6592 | 0.24 mag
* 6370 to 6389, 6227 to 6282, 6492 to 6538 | 0.27 mag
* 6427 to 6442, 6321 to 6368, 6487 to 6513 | 0.28 mag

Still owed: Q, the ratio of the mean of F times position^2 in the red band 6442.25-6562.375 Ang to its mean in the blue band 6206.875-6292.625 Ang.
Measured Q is 2.41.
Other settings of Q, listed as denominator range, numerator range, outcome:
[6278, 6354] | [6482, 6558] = 2.48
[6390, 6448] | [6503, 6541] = 2.10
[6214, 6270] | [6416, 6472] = 1.33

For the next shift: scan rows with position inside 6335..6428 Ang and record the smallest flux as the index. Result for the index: 2.344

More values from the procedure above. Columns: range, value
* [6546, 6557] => 9.647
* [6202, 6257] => 1.925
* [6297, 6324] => 1.907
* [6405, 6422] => 2.47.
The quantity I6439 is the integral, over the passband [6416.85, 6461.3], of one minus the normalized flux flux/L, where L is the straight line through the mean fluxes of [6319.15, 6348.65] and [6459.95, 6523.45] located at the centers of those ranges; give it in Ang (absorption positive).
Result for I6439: 8.97 Ang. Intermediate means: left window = 2.76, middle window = 2.97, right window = 4.21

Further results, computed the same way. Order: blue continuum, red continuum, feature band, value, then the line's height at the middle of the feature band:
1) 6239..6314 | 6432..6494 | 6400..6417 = 1.5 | 3.13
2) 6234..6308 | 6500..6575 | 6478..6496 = 8.0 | 7.16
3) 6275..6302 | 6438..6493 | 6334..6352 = 1.3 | 2.89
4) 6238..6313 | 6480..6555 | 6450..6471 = 8.1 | 5.21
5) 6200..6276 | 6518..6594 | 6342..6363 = 8.9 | 4.93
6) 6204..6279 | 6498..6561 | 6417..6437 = 9.6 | 5.53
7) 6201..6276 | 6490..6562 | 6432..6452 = 9.4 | 5.67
